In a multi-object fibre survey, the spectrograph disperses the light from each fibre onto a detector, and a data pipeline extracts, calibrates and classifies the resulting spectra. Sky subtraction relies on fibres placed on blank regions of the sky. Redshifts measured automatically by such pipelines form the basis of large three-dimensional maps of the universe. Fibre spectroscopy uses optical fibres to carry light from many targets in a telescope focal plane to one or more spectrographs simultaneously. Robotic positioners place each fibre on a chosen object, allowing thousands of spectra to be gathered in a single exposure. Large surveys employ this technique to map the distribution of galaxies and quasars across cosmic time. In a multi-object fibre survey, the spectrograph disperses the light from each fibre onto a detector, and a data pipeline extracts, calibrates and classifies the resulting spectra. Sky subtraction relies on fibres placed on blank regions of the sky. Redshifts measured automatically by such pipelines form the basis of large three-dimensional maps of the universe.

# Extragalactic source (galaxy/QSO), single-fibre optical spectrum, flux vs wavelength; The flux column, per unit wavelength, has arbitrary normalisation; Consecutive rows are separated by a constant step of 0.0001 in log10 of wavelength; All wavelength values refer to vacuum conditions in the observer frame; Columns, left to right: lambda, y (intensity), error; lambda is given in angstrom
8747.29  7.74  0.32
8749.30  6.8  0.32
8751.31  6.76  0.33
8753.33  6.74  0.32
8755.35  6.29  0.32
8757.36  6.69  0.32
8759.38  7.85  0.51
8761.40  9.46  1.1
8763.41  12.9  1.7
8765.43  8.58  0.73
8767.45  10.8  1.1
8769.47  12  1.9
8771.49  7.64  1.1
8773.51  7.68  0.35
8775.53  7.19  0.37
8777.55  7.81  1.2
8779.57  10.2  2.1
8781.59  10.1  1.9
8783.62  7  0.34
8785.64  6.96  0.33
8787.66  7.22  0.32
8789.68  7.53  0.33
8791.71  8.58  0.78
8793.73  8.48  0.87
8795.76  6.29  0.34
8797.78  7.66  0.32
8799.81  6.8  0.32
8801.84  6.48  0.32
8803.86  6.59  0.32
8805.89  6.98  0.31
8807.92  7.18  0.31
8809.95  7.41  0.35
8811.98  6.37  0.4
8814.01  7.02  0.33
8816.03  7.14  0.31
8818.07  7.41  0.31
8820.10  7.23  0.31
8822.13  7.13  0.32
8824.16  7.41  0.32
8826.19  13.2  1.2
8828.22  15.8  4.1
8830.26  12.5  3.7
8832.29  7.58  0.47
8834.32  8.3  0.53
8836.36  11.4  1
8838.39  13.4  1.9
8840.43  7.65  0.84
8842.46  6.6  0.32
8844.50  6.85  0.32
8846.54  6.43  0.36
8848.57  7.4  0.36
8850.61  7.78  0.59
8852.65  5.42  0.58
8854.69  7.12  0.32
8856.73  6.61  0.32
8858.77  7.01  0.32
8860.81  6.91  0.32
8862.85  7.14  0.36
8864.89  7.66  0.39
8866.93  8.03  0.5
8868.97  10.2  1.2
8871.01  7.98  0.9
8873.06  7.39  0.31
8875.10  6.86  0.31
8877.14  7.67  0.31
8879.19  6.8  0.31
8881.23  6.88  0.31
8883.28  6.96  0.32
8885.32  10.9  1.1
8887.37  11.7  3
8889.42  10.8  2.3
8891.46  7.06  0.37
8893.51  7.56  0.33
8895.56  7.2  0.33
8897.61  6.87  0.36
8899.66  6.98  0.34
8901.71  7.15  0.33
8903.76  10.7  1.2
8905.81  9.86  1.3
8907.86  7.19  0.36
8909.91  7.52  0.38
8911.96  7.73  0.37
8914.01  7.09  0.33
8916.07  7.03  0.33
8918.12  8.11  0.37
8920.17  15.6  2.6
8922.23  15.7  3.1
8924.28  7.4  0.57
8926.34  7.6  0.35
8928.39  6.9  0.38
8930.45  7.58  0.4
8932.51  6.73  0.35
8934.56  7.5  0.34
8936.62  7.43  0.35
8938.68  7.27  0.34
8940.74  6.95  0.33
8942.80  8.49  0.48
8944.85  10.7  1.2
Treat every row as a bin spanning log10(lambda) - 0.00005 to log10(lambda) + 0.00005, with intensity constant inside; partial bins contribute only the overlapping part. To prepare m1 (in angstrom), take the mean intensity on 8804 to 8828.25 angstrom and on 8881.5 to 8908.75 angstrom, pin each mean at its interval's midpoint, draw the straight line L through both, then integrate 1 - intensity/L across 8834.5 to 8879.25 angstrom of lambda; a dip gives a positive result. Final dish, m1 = 2.6 angstrom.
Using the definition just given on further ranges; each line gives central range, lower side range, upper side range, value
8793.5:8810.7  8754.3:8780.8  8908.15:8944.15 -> 3.40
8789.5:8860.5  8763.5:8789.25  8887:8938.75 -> 5.04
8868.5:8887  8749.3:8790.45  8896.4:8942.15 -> 0.65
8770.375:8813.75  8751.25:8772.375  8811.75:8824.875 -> 2.10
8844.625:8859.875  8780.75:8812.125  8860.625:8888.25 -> 2.05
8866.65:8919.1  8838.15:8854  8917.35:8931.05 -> 4.72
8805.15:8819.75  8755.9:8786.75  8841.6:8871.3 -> 1.78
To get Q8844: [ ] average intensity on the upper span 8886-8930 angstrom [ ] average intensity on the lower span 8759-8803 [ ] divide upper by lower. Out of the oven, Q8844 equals 1.0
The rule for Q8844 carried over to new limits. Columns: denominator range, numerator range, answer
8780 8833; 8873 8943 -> 1.02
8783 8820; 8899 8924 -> 1.28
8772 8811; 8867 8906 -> 1.09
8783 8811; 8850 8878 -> 1.02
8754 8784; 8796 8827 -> 0.84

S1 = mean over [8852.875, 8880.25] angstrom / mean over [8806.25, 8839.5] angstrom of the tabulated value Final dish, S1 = 0.8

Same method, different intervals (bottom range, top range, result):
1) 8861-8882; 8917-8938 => 1.18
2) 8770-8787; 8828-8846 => 1.18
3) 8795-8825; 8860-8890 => 1.17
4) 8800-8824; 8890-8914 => 1.12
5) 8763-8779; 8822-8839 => 1.18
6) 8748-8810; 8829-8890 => 1.03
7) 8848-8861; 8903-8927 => 1.35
